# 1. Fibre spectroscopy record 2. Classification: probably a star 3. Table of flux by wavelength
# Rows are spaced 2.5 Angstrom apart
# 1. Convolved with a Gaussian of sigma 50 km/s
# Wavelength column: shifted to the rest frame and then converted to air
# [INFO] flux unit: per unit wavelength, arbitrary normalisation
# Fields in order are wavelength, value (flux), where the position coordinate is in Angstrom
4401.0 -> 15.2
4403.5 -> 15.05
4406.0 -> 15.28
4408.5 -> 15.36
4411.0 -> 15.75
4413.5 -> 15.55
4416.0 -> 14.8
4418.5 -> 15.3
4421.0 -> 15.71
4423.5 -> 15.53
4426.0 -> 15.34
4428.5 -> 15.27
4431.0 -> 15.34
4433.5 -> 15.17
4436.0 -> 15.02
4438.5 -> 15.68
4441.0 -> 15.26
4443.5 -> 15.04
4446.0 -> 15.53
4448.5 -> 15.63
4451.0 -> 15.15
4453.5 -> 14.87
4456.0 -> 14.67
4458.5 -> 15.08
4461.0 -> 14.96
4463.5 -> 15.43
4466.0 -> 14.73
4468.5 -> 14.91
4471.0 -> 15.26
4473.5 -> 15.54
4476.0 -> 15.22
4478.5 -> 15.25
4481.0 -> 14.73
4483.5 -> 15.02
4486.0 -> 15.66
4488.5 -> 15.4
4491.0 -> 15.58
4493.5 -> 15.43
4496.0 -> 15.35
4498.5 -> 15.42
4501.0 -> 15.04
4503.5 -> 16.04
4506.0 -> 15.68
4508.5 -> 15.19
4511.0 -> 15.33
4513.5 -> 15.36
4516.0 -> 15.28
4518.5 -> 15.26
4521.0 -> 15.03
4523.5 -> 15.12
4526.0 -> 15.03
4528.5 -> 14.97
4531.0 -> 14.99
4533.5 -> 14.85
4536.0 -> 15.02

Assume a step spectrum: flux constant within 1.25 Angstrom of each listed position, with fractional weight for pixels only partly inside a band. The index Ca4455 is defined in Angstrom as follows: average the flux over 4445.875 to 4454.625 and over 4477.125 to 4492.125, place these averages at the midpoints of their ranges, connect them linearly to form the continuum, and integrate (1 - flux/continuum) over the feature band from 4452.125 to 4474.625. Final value 0.33 Angstrom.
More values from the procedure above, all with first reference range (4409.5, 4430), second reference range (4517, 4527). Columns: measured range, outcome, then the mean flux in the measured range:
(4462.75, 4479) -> 0.1 Angstrom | 15.2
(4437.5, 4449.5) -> -0.1 Angstrom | 15.4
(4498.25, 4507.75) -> -0.2 Angstrom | 15.5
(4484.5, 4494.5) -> -0.2 Angstrom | 15.5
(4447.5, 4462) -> 0.2 Angstrom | 15.1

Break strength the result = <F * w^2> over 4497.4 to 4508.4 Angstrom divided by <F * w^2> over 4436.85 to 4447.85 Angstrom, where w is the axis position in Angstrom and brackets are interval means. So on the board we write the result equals 1.04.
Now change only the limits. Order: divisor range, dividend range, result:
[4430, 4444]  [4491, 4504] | 1.04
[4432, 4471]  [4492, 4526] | 1.04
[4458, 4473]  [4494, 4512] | 1.04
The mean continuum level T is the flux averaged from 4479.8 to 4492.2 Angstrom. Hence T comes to 15.3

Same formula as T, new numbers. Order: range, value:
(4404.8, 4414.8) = 15.5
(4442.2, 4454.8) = 15.2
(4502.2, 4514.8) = 15.5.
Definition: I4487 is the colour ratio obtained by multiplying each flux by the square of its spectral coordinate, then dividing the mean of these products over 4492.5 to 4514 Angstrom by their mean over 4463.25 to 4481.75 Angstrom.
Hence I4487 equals 1.03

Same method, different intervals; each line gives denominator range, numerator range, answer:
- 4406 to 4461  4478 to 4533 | 1.03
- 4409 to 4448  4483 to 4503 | 1.03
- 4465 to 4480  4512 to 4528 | 1.02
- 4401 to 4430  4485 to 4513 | 1.05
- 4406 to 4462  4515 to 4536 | 1.03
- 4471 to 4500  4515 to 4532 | 1.00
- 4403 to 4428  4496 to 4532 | 1.04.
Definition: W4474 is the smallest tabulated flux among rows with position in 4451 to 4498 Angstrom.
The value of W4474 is 14.67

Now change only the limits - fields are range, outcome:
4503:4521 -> 15.03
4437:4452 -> 15.04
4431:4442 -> 15.02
